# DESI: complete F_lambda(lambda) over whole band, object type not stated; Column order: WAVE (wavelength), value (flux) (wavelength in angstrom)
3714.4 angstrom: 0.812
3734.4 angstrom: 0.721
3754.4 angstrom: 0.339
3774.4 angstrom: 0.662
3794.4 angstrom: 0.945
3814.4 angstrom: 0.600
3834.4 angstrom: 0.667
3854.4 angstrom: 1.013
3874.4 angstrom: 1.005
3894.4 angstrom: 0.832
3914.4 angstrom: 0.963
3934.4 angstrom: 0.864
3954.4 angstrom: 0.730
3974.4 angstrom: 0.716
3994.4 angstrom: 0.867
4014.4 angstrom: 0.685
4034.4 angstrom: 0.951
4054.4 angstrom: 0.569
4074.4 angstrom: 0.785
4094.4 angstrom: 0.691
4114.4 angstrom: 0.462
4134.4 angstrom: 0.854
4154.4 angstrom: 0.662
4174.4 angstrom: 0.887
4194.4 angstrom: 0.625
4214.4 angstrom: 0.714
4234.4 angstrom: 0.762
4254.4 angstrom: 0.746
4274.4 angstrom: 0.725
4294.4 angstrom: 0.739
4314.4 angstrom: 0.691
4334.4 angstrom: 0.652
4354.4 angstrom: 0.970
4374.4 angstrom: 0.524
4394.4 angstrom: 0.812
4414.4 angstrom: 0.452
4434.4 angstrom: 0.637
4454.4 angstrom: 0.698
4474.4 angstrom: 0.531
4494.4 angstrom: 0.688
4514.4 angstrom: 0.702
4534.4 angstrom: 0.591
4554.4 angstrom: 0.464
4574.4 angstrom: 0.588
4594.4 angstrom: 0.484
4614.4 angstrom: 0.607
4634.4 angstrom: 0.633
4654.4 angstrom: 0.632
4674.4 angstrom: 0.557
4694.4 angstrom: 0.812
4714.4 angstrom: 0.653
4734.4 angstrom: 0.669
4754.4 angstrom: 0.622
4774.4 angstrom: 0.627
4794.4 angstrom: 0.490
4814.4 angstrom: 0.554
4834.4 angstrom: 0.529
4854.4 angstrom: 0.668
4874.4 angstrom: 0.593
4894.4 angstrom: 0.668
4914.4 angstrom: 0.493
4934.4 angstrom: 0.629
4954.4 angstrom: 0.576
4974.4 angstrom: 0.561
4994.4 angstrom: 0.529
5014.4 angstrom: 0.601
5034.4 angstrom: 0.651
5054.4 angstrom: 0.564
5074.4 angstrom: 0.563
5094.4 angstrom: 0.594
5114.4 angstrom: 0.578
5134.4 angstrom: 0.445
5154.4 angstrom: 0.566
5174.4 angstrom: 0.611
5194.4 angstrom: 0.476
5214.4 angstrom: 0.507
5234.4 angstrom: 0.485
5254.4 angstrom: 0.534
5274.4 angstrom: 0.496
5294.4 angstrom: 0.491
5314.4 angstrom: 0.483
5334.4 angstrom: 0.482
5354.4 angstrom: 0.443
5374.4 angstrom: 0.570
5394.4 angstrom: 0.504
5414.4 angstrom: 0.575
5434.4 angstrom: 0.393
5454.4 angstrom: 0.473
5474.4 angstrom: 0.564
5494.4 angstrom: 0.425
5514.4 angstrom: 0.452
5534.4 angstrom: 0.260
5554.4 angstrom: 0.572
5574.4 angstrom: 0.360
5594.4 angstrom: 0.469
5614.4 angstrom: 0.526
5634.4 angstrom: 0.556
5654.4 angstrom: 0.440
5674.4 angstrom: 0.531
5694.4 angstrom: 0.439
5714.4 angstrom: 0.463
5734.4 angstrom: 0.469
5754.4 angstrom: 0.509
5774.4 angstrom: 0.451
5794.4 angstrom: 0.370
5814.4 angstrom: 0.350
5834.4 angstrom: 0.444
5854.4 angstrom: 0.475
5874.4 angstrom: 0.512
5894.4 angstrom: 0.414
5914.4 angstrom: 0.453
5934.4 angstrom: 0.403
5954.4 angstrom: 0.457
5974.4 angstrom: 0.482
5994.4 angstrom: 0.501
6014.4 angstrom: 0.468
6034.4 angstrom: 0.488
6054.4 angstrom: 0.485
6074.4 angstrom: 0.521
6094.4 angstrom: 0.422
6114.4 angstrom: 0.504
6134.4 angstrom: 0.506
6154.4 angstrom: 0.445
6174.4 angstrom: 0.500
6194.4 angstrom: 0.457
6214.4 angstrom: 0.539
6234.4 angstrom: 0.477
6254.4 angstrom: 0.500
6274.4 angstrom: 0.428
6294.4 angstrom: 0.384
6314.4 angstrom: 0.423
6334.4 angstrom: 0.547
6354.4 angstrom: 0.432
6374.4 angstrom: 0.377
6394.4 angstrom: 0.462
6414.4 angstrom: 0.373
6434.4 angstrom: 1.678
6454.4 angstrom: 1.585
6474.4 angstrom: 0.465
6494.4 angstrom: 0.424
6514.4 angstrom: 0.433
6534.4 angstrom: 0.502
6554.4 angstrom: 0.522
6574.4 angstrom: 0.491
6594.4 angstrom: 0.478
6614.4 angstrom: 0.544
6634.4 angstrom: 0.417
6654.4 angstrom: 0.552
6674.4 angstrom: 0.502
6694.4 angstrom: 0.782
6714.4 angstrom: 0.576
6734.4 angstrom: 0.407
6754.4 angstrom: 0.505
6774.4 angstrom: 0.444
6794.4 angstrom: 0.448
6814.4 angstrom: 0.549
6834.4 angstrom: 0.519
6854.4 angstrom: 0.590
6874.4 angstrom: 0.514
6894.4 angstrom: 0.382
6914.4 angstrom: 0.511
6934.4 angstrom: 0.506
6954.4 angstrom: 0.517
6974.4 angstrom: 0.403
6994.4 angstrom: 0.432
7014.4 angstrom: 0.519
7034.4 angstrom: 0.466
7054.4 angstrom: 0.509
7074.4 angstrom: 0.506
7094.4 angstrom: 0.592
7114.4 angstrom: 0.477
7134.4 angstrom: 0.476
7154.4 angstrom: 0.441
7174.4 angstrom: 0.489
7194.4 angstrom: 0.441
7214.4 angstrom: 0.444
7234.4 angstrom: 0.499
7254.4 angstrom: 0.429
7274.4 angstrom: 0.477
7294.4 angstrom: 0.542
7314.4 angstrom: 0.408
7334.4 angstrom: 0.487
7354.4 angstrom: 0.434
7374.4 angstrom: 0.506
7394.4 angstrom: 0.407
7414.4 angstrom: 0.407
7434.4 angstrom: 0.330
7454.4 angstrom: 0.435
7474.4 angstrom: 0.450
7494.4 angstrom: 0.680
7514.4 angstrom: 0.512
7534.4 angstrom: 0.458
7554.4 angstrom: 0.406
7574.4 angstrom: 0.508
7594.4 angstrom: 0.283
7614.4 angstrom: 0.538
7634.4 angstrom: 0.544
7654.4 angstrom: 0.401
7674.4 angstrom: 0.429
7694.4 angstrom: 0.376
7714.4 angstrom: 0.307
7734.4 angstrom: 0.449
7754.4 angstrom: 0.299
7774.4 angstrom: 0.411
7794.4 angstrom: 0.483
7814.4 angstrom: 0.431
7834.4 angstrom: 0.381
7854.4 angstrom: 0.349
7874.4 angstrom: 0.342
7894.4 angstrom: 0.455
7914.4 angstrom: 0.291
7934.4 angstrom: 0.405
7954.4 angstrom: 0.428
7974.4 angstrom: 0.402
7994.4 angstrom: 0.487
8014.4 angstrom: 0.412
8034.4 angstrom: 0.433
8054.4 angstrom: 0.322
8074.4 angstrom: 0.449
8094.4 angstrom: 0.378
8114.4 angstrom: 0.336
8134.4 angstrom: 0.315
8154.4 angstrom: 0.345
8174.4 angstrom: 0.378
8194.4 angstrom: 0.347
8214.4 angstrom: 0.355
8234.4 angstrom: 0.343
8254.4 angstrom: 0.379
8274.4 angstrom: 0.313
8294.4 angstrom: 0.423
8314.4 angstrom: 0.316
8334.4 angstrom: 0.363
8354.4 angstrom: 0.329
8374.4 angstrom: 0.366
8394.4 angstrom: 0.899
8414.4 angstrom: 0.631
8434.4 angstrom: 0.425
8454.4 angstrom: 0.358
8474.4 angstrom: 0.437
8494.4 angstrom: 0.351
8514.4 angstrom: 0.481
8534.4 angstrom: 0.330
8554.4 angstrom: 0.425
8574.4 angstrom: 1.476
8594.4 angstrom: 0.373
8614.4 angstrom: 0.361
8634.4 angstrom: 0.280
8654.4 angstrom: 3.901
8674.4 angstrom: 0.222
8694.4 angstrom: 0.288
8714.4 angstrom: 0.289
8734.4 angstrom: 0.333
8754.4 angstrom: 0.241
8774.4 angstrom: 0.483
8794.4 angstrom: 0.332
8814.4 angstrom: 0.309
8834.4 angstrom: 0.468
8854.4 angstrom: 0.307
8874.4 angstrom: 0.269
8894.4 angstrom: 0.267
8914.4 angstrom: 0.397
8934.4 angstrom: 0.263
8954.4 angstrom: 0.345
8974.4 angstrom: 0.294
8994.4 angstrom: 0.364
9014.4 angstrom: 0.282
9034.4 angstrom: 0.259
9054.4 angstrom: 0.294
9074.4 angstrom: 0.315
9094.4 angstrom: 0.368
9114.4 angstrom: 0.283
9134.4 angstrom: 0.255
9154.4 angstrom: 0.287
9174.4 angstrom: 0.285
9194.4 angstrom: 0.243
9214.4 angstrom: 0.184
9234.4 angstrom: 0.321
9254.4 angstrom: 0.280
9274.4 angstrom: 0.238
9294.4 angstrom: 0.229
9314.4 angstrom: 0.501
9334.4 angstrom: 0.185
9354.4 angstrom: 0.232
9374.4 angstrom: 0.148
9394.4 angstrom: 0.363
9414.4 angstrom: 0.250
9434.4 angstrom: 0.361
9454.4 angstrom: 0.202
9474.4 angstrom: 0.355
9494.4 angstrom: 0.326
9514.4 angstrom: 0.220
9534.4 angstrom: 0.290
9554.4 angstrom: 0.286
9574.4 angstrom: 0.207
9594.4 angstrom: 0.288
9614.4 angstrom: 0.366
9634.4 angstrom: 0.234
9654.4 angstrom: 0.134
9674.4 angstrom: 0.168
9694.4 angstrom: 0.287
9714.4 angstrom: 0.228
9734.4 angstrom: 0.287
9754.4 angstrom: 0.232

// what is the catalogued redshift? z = 0.728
